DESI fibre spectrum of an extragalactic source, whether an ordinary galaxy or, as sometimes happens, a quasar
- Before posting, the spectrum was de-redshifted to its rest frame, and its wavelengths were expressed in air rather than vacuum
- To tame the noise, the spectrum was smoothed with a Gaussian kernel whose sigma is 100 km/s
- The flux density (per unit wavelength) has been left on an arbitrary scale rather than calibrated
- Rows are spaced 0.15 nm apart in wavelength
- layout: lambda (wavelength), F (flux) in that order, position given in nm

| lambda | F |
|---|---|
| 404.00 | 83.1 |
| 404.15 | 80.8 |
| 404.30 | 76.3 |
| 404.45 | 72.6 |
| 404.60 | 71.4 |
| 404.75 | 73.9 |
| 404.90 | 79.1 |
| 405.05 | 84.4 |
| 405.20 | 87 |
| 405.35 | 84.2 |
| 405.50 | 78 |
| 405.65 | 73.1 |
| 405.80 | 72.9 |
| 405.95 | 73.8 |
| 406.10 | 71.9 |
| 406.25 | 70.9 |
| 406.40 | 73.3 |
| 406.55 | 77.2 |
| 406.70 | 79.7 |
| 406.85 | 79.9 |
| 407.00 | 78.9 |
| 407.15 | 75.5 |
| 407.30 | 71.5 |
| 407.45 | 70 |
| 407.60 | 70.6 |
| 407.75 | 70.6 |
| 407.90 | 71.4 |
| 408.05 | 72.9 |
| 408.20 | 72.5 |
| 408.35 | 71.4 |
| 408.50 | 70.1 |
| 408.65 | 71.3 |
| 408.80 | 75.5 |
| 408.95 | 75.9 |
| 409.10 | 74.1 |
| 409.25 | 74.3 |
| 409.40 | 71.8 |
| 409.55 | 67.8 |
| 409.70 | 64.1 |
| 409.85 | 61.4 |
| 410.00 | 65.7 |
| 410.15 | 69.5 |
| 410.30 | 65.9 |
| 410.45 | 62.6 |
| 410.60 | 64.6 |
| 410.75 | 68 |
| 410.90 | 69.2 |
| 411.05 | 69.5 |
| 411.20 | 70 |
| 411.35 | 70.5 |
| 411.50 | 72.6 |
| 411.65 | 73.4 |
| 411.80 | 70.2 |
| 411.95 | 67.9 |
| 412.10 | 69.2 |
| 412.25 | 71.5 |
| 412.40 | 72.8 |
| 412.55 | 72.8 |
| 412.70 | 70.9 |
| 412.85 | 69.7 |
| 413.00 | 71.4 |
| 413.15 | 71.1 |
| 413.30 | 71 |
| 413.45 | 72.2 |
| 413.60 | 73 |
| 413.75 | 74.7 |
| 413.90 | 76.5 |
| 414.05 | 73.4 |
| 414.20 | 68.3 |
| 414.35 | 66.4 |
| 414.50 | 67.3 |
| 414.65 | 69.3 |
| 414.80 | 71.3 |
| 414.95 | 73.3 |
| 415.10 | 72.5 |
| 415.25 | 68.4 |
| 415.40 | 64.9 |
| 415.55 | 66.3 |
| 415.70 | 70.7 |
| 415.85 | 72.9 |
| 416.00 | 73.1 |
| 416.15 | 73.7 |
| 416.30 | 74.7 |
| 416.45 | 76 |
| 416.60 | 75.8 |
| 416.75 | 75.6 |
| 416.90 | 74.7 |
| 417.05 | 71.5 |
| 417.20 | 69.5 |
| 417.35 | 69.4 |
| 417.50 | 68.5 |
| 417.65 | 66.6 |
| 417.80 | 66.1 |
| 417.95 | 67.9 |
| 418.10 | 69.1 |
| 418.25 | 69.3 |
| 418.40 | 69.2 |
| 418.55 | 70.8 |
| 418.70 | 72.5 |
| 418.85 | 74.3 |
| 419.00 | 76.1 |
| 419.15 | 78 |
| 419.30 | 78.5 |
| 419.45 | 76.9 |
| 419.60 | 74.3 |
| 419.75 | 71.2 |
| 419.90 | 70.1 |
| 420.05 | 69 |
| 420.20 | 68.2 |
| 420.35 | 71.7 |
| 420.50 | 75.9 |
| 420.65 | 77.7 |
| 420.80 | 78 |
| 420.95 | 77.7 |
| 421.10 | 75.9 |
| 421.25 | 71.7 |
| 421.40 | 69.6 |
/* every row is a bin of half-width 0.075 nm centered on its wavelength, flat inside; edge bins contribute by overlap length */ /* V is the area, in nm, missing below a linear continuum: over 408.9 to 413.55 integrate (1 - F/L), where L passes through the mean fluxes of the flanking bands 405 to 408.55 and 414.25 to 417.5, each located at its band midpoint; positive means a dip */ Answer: 0.22 nm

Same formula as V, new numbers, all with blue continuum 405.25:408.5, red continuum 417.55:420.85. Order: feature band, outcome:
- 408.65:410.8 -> 0.148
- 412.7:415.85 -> 0.105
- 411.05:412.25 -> 0.049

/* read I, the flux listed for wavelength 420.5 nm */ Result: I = 75.9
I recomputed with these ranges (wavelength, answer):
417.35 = 69.4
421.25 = 71.7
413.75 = 74.7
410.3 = 65.9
